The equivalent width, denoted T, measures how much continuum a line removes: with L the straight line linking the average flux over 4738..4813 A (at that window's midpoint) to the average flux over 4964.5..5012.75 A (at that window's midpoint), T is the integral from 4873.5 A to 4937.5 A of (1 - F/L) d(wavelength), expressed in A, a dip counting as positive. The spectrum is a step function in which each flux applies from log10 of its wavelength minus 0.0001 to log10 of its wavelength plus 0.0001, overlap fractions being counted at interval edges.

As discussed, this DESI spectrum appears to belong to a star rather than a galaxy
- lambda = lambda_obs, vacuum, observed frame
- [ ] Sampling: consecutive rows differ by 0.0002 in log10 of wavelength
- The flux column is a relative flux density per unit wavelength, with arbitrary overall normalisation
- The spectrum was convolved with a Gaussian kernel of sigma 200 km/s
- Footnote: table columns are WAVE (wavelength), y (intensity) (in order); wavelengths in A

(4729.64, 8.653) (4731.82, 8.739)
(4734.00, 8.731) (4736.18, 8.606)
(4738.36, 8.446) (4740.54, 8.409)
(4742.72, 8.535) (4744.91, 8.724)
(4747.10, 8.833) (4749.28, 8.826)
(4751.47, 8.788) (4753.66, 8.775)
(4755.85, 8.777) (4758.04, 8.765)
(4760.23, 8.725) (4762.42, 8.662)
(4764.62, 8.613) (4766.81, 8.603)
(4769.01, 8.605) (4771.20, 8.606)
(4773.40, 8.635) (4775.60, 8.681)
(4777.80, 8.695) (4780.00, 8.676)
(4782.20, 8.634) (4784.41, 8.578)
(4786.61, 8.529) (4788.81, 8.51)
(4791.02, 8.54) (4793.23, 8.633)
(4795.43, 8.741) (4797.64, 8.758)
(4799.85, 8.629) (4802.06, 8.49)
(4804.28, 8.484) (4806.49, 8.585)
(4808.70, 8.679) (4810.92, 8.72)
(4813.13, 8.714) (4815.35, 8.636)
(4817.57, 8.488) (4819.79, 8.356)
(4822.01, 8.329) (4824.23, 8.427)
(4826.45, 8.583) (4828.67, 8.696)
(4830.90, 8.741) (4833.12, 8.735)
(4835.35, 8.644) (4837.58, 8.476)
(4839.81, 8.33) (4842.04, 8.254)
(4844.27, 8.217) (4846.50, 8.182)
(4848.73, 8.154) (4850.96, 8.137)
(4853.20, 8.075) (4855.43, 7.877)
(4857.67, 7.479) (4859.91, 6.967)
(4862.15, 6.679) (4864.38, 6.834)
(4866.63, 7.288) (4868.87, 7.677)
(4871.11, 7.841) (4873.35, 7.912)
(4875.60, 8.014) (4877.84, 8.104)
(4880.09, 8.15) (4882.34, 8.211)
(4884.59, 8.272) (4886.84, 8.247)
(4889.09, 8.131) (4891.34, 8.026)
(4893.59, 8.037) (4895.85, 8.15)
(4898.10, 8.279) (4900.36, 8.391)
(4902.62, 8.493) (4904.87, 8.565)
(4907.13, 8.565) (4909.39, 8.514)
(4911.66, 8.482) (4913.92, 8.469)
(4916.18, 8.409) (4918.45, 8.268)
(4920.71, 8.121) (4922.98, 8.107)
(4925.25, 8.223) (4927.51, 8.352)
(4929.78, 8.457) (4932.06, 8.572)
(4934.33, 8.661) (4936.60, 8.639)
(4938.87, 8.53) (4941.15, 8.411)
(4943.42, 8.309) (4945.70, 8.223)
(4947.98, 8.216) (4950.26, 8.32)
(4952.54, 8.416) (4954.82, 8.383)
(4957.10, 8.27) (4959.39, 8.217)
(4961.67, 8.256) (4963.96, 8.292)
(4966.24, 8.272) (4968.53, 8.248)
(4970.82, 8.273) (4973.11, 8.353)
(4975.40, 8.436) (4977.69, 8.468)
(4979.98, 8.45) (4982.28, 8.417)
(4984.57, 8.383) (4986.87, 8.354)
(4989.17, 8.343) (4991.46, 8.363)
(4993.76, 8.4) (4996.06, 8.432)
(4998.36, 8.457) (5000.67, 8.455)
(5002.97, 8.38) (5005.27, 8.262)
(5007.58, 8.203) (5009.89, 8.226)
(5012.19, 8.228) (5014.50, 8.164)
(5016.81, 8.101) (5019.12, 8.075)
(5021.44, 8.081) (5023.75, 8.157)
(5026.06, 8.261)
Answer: 1.19 A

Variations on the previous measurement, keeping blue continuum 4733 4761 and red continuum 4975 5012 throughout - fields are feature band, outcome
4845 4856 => 0.59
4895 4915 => 0.11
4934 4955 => 0.08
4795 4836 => 0.01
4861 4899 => 2.88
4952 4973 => 0.30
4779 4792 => 0.09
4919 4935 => 0.21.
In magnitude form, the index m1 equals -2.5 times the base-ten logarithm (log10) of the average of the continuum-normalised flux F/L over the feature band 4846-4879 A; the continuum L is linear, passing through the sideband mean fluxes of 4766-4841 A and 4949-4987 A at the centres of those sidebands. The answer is 0.11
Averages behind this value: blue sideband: 8.59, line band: 7.67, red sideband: 8.34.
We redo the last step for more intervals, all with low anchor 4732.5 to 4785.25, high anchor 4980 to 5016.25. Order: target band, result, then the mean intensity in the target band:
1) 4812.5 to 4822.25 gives 0.010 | 8.5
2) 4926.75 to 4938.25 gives -0.015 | 8.54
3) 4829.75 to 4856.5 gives 0.030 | 8.32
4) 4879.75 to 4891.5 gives 0.040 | 8.19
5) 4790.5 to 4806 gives 0.000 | 8.61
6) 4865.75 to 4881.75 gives 0.083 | 7.88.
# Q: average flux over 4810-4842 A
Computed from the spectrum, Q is 8.55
